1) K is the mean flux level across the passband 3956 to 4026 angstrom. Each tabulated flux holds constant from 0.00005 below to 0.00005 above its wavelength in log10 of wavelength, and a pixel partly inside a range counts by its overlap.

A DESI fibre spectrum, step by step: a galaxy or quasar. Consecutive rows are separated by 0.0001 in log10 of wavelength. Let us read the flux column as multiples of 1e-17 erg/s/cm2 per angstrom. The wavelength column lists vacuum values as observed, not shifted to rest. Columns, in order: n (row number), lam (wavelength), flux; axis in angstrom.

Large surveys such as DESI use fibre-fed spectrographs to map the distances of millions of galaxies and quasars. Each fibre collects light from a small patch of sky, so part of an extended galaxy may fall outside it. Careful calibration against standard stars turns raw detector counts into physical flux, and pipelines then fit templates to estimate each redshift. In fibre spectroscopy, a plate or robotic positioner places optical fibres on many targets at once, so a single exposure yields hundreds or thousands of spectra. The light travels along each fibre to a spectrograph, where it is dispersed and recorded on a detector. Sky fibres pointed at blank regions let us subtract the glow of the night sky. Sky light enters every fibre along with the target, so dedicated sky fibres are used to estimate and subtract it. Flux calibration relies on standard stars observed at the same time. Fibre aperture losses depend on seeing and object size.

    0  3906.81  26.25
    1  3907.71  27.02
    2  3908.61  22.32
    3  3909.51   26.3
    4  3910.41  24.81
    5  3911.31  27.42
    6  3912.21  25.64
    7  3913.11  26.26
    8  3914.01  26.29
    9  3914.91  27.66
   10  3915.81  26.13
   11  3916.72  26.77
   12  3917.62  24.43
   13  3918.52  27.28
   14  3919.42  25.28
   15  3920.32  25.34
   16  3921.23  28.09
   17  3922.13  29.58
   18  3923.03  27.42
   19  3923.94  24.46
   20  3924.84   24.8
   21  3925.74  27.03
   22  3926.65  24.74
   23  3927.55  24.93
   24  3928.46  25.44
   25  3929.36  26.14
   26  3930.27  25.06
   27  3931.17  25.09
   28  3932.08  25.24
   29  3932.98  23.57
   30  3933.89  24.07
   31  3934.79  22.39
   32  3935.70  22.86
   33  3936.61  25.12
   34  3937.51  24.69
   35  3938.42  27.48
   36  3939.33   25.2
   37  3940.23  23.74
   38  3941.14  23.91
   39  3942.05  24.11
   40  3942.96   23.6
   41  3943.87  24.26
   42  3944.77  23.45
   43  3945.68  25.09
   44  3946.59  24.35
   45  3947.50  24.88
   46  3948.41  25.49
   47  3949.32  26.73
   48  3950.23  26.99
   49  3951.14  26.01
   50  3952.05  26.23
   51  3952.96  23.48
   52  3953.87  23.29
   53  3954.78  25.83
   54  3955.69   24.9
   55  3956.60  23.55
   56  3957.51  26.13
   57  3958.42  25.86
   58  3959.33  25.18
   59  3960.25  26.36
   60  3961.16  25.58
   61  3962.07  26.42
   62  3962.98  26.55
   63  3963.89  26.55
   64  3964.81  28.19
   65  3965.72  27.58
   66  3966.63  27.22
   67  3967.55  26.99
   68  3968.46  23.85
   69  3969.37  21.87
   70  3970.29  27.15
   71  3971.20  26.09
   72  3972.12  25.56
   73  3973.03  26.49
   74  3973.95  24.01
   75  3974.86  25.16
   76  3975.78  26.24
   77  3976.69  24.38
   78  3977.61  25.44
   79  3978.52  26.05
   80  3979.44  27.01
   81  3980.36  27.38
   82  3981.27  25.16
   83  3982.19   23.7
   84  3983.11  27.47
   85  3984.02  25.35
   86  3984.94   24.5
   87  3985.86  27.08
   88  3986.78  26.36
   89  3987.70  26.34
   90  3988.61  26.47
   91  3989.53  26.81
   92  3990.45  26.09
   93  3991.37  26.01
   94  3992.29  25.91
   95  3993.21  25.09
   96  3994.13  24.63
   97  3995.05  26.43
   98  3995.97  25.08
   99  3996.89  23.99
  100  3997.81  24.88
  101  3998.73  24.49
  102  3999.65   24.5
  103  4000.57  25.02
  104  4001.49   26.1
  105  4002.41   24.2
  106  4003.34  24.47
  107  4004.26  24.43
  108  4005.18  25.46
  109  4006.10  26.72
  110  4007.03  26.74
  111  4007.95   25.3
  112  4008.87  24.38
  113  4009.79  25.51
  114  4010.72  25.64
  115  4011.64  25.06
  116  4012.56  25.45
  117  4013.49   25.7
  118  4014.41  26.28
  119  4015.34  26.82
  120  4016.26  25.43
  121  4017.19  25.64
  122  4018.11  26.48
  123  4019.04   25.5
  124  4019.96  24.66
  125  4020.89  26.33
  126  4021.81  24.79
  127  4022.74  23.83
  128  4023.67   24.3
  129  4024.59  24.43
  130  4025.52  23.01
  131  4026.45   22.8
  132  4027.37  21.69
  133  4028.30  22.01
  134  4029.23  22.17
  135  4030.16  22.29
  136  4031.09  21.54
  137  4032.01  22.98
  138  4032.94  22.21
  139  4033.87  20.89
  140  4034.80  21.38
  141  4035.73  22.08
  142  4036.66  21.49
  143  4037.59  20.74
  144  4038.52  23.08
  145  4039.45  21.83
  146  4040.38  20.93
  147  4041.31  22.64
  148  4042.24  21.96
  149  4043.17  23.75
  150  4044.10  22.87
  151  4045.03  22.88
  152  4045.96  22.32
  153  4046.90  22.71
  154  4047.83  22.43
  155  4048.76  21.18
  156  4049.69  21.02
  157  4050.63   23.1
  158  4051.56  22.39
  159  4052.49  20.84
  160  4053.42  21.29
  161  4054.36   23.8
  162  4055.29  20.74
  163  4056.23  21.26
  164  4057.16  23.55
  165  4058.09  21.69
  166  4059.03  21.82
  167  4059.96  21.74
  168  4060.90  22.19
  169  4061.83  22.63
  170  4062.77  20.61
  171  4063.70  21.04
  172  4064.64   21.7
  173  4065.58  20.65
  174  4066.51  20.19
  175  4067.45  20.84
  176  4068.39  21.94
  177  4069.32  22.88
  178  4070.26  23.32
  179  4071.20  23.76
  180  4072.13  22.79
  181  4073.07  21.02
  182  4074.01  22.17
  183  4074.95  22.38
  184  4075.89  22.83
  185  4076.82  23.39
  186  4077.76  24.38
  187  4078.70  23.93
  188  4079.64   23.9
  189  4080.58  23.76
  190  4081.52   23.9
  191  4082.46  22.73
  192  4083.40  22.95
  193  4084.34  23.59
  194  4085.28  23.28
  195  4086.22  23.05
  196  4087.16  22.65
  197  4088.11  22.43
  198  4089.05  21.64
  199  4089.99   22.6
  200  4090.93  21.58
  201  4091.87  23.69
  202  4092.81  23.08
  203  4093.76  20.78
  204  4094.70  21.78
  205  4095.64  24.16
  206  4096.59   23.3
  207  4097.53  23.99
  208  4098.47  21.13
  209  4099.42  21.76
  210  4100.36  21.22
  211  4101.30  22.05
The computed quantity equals 25.6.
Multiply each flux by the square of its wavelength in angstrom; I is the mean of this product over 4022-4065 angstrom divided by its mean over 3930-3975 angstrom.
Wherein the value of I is 0.9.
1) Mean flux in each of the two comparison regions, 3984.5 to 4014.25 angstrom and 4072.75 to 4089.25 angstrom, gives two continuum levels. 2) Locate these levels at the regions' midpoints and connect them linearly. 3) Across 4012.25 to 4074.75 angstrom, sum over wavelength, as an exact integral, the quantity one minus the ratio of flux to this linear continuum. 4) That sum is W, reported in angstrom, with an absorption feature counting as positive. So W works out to 3.76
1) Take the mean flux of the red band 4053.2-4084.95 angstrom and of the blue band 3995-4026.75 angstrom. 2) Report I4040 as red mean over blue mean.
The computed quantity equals 0.89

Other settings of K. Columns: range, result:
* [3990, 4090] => 23.3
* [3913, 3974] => 25.5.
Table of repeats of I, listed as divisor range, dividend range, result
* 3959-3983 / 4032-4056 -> 0.88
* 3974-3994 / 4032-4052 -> 0.88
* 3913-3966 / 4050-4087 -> 0.94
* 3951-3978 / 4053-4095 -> 0.92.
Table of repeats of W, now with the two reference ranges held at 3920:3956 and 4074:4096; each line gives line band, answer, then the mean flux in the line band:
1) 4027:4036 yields 0.7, 21.9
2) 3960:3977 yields -0.9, 25.9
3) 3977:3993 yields -1.1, 26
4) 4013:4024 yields -0.7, 25.5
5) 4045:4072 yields 1.6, 21.9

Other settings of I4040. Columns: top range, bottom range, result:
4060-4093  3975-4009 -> 0.88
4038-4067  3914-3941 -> 0.86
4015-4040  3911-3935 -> 0.90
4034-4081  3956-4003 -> 0.86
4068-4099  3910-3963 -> 0.90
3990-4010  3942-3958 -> 1.01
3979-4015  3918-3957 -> 1.02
